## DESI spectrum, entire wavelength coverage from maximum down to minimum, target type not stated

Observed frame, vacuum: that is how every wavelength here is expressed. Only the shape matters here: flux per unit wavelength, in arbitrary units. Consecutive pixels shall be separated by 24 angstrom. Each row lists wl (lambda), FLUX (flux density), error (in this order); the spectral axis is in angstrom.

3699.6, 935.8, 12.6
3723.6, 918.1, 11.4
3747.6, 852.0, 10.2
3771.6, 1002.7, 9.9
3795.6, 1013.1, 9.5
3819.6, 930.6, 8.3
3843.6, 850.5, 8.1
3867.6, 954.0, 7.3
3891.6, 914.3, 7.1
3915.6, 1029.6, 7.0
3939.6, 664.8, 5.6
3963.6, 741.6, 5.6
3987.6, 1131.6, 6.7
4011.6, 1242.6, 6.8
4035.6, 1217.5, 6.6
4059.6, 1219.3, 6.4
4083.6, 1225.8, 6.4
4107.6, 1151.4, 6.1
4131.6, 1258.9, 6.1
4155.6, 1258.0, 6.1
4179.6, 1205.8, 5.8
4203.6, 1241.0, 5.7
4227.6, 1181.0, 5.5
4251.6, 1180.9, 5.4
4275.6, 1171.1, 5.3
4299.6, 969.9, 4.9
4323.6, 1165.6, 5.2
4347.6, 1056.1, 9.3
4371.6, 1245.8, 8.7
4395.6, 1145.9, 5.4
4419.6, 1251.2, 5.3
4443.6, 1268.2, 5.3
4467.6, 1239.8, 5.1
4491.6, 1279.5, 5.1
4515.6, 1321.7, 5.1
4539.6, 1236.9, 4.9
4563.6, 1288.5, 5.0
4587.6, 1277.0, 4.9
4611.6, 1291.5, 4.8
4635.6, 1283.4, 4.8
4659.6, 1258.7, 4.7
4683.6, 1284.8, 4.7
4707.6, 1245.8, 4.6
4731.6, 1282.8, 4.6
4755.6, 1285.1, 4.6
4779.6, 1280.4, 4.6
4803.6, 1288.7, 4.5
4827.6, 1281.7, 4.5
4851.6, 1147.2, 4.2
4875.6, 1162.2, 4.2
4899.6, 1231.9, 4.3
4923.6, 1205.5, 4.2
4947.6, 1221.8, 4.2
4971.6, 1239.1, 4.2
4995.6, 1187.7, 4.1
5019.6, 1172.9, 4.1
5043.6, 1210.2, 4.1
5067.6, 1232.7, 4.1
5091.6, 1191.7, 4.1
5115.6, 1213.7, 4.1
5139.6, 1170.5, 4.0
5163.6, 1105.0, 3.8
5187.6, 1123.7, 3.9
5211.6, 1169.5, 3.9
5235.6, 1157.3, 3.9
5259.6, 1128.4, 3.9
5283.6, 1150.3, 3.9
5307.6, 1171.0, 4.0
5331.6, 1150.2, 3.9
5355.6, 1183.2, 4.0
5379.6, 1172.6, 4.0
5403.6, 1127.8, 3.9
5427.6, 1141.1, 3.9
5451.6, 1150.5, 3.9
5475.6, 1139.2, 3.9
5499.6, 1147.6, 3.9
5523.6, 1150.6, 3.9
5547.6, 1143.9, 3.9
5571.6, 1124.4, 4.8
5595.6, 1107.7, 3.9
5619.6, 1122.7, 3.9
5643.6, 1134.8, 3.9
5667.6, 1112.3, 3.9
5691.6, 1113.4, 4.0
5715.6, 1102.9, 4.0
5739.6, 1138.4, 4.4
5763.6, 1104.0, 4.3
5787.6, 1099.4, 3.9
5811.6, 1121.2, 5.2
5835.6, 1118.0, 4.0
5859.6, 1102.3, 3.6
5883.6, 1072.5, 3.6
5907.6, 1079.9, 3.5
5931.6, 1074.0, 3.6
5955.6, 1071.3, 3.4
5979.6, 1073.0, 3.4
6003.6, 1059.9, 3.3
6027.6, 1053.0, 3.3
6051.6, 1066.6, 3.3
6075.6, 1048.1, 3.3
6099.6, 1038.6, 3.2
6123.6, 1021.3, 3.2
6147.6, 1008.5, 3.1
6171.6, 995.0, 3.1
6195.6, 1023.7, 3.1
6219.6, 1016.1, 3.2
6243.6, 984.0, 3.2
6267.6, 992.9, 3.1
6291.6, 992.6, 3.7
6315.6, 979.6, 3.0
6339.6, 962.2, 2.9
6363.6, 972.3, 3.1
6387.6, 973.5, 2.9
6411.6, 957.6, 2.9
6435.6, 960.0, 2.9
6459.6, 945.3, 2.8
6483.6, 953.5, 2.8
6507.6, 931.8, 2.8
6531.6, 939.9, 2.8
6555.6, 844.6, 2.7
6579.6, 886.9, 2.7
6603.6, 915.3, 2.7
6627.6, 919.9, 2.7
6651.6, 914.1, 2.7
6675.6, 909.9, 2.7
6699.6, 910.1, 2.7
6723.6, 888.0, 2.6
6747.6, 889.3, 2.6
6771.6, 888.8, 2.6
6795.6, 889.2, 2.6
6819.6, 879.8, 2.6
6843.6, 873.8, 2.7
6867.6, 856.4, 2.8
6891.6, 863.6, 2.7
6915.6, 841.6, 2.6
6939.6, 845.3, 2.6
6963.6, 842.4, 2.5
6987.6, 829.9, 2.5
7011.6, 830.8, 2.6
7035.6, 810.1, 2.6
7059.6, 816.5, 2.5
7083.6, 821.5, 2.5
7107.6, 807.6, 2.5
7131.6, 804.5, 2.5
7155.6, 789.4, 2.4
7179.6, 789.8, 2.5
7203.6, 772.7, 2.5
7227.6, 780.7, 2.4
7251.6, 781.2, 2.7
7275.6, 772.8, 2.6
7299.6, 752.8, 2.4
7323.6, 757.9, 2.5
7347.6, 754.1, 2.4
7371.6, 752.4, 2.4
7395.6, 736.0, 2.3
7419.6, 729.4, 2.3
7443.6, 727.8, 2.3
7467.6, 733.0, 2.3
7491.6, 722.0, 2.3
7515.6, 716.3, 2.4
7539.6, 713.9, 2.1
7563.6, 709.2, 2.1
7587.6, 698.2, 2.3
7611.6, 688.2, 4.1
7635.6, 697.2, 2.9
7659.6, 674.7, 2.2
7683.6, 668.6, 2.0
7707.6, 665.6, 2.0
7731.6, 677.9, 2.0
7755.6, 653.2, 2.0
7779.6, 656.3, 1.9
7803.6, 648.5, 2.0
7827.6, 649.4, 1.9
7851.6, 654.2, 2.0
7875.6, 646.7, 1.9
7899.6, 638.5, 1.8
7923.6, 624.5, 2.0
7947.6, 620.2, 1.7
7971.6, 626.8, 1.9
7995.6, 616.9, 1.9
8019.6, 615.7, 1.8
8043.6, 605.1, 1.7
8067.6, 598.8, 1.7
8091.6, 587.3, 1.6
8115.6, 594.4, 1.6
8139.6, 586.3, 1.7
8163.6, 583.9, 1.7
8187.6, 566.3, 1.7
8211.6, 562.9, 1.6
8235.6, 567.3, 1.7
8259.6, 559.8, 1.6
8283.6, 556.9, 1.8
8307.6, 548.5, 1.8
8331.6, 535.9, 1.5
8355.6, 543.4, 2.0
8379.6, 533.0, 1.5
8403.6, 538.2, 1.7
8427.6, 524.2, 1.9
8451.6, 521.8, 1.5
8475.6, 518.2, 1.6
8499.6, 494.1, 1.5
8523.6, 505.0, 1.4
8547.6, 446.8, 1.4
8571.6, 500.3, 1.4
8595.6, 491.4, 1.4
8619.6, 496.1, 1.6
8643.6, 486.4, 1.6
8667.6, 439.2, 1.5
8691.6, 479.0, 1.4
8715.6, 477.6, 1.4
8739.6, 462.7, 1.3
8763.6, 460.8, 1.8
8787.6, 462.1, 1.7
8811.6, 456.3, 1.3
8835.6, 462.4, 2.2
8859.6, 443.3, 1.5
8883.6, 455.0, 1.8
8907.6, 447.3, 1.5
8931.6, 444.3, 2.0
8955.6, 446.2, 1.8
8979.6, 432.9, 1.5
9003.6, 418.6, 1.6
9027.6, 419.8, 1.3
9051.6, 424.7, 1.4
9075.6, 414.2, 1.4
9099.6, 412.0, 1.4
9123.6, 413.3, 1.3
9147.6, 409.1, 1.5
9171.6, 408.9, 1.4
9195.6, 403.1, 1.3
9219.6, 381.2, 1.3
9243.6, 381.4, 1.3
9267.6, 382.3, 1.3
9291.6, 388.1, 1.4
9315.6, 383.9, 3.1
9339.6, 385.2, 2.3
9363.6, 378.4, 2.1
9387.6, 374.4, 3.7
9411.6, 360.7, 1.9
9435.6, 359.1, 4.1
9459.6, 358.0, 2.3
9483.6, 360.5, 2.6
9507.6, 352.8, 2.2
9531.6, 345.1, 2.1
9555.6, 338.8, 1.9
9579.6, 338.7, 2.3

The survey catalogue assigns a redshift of 0.000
